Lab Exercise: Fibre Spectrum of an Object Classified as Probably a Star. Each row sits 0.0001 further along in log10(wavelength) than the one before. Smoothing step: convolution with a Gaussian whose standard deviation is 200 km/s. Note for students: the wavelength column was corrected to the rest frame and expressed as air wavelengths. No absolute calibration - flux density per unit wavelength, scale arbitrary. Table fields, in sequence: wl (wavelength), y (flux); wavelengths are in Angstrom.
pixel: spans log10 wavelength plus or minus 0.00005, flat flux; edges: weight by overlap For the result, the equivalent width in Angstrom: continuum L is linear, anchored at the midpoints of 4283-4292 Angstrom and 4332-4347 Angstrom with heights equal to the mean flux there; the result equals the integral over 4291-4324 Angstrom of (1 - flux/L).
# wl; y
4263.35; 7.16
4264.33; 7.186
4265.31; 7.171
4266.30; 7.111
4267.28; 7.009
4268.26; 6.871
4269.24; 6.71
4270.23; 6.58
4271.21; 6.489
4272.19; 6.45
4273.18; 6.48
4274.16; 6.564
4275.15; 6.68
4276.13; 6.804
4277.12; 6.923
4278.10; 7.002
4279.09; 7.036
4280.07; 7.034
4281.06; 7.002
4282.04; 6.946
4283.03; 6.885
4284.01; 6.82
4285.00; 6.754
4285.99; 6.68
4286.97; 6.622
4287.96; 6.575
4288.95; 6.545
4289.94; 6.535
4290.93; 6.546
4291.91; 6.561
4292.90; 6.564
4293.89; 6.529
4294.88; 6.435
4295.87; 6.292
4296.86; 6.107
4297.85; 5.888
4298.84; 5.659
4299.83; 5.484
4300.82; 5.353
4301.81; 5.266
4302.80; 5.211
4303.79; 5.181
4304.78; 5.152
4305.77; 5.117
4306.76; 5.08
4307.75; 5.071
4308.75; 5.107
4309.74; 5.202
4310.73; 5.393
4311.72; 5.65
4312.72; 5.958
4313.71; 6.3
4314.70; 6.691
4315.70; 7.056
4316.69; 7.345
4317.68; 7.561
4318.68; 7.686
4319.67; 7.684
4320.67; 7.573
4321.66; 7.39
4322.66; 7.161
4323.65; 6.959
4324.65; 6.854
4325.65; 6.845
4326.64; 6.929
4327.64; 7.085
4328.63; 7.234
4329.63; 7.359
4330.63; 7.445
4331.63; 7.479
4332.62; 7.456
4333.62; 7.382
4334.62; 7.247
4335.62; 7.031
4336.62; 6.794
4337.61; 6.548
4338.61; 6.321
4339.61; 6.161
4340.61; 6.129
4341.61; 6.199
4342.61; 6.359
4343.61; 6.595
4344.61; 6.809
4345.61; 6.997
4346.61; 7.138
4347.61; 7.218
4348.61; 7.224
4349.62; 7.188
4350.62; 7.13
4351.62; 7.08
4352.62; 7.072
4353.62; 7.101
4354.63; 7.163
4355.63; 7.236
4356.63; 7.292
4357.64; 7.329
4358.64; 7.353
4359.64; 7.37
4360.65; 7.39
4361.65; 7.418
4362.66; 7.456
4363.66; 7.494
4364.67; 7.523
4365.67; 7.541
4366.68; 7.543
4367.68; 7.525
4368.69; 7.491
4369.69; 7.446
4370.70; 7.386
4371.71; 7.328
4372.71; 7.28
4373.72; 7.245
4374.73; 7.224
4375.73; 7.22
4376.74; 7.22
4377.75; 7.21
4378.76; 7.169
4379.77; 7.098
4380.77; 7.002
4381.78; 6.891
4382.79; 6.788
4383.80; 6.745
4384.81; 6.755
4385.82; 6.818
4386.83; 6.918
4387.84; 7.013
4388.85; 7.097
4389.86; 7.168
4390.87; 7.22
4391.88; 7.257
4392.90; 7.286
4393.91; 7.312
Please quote 2.5 Angstrom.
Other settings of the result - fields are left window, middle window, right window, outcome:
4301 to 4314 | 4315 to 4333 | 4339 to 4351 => -4.0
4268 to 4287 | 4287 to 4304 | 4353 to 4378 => 2.0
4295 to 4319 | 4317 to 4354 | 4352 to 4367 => -2.2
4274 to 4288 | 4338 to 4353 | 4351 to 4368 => 1.0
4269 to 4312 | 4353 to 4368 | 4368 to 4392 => -1.0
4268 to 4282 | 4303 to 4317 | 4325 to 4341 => 2.4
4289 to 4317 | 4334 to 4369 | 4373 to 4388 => -2.5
